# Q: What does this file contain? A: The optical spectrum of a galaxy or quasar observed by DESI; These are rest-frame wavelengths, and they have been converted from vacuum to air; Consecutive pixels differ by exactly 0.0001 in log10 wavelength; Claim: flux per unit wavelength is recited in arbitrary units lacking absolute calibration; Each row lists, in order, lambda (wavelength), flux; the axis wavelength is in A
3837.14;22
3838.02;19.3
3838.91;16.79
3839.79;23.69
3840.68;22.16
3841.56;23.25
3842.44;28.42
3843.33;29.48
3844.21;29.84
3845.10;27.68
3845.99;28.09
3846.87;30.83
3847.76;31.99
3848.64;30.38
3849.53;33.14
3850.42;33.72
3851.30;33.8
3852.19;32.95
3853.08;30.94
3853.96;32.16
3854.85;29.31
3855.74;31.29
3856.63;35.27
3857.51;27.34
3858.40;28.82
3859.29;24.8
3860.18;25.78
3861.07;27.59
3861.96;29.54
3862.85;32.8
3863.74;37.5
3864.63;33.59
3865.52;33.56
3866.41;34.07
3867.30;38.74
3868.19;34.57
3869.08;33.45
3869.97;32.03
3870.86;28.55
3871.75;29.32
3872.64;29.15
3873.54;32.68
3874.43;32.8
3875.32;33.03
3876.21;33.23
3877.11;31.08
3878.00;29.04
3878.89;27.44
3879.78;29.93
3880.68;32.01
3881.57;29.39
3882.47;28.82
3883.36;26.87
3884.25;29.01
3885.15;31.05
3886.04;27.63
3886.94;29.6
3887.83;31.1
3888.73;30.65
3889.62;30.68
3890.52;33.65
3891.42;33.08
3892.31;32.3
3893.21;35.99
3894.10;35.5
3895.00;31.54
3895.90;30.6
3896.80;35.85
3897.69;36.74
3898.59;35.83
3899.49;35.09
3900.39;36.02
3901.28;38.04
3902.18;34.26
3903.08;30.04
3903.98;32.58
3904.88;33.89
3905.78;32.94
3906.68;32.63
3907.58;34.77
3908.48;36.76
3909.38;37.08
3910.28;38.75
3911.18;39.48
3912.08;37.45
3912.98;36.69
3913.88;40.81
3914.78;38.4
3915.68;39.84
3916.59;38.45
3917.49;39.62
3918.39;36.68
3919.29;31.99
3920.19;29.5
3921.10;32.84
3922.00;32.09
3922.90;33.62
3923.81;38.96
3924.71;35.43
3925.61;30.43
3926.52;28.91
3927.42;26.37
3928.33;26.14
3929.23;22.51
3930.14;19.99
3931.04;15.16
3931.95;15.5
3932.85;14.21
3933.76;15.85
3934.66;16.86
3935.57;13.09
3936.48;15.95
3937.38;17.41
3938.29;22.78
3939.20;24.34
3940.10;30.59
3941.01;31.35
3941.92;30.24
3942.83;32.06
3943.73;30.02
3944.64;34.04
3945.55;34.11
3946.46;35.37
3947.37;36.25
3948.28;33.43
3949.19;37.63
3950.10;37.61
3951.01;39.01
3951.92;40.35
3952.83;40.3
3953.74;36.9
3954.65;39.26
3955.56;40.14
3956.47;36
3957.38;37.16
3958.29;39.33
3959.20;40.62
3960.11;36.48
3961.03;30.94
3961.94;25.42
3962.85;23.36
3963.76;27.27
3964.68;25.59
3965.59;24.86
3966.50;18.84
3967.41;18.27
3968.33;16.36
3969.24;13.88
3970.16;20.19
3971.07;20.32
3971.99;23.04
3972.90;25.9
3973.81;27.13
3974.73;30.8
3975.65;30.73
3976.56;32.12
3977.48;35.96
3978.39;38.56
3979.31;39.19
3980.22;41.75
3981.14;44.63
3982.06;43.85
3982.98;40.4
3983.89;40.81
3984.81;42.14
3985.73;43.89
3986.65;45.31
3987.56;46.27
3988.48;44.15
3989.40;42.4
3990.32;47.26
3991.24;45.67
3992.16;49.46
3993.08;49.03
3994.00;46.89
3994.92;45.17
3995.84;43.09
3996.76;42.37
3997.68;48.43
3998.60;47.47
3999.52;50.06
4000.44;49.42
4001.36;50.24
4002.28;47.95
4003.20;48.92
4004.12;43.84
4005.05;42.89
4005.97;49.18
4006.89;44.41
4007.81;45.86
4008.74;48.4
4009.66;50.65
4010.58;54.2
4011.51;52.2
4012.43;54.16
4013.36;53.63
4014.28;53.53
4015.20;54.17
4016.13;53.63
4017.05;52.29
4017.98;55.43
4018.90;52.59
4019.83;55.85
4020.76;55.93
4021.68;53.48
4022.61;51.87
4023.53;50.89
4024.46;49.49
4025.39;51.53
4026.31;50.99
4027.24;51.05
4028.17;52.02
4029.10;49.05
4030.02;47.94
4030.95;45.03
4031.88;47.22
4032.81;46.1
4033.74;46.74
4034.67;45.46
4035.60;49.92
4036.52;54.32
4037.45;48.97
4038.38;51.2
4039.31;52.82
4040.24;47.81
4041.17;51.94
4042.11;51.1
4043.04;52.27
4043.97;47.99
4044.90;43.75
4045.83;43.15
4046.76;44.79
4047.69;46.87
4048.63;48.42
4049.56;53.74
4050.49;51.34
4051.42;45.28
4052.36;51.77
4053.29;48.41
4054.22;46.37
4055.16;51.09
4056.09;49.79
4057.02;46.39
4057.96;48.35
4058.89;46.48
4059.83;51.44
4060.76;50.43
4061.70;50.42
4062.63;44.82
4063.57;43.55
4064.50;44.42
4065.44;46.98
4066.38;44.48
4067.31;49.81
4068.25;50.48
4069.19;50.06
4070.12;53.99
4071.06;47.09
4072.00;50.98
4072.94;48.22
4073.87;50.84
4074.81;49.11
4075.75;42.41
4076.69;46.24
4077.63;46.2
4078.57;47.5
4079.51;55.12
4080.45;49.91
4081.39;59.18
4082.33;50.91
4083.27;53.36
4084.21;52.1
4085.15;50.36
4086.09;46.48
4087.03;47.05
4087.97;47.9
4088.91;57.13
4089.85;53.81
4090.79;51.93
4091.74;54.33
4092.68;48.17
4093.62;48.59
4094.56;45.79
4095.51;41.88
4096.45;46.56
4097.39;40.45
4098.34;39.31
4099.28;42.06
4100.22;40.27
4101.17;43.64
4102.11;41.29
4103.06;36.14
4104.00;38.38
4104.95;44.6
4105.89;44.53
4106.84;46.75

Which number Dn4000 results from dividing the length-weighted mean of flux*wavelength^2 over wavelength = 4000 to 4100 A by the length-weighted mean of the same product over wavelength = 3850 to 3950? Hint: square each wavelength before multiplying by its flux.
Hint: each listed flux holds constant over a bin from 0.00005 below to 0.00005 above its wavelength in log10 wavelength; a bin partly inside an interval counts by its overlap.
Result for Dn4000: 1.70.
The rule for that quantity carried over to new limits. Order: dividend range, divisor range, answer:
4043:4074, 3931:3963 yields 1.69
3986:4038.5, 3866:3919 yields 1.56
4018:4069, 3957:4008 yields 1.34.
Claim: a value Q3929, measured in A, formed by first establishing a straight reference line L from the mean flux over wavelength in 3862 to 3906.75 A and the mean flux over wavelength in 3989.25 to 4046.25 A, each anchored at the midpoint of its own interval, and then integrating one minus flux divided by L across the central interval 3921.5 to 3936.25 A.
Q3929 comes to 5.4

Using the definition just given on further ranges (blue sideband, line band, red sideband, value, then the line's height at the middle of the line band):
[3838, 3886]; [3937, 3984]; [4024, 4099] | 9.1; 39.3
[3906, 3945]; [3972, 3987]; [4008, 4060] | 1.0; 39.9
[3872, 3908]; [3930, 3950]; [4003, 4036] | 7.0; 39.2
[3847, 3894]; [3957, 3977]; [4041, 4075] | 6.7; 40.2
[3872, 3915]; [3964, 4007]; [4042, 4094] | 3.5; 41.6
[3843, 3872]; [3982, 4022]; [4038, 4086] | -4.1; 43.8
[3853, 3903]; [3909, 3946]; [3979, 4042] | 8.2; 38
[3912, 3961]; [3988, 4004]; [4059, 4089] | -3.2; 39.1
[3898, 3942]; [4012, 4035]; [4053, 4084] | -4.2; 43.3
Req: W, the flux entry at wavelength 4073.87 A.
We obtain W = 50.84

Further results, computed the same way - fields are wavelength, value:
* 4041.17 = 51.94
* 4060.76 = 50.43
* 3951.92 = 40.35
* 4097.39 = 40.45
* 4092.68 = 48.17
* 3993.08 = 49.03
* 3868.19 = 34.57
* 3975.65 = 30.73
